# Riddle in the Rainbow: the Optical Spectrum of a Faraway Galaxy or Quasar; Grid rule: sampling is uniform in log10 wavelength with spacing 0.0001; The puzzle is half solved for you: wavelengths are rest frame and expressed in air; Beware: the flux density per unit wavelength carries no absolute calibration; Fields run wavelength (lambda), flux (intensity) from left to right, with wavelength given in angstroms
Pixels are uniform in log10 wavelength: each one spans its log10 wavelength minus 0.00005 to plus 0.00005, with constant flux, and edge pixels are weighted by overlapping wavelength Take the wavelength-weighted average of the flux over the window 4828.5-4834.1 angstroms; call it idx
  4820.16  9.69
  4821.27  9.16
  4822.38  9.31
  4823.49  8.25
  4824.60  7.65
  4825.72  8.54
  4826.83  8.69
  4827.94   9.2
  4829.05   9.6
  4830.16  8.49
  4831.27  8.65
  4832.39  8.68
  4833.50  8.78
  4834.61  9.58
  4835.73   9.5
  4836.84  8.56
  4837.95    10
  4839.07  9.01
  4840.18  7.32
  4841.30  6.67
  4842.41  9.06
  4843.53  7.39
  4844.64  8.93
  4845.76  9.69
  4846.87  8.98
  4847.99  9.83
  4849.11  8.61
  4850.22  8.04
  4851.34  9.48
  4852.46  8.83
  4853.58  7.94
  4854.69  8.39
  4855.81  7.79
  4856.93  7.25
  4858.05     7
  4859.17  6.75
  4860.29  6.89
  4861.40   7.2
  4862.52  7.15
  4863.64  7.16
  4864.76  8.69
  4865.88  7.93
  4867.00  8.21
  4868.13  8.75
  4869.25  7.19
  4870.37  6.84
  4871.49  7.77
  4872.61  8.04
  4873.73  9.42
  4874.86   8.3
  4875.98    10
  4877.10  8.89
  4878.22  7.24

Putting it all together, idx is 8.85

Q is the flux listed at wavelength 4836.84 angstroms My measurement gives 8.56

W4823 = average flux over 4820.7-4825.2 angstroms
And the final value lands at 8.58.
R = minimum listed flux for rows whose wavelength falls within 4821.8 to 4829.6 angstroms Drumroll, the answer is 7.65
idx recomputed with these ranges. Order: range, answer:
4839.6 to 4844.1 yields 7.63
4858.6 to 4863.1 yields 7.01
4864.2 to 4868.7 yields 8.38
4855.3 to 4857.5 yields 7.5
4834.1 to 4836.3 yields 9.52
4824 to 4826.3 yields 8.08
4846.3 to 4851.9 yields 8.99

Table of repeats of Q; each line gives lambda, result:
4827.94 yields 9.2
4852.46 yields 8.83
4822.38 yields 9.31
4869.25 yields 7.19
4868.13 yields 8.75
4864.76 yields 8.69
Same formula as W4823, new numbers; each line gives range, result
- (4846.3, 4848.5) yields 9.41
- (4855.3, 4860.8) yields 7.13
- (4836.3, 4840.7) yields 8.74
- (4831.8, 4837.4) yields 9.02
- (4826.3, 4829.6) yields 9.18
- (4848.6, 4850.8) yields 8.34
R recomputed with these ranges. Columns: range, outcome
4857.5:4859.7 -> 6.75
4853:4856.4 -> 7.79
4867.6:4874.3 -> 6.84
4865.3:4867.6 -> 7.93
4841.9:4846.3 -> 7.39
